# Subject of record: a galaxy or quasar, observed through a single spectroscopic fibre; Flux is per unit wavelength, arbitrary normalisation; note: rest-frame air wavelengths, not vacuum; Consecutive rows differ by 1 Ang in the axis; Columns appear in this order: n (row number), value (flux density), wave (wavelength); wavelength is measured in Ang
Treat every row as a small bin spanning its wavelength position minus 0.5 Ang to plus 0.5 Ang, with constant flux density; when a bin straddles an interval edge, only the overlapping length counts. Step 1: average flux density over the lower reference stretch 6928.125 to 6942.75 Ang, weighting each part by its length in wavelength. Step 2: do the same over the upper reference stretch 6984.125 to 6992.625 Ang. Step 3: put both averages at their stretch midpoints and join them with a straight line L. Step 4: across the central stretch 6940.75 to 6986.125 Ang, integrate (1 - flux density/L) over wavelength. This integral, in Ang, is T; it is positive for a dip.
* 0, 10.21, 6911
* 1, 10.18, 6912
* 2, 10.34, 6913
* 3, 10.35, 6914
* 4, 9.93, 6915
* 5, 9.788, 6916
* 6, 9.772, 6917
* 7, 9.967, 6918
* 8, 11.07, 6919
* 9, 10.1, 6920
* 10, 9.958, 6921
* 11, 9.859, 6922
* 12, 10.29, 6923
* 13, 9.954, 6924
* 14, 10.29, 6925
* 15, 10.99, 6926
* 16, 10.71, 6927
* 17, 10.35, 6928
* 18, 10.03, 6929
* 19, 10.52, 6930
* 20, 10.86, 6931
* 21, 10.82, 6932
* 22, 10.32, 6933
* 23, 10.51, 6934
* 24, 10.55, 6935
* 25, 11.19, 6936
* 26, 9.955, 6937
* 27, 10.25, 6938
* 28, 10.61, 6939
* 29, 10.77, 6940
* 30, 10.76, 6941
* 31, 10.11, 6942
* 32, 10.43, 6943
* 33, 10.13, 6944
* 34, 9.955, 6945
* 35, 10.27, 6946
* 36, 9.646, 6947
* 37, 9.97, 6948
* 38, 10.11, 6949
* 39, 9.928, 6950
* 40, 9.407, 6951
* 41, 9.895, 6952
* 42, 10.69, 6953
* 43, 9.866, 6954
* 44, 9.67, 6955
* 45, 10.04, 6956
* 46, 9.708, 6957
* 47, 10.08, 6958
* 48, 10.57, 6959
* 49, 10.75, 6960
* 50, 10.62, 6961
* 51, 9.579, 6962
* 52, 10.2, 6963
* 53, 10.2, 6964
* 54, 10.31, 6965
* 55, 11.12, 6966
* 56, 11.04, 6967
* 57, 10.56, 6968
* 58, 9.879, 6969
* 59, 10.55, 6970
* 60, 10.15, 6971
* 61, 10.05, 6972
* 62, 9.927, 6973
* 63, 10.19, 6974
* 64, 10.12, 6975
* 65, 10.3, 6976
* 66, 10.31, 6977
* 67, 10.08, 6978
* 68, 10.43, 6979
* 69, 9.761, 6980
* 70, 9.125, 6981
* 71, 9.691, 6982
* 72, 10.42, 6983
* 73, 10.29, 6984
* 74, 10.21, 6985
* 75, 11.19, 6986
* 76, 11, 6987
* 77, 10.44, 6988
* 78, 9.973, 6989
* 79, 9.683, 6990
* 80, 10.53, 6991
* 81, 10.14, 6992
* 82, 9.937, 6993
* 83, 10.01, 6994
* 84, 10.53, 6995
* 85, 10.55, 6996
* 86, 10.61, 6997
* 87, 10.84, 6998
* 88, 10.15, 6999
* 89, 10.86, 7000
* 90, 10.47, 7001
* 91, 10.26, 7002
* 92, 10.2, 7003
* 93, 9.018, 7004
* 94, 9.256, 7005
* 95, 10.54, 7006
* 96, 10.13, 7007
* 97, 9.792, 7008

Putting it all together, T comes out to 1.2 Ang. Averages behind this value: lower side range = 10.5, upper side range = 10.4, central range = 10.2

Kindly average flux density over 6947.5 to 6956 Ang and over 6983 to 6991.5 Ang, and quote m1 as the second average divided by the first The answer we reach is 1.0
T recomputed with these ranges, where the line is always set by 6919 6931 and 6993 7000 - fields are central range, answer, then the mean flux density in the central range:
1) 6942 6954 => 0.4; 10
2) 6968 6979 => 0.2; 10.2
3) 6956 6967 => 0.1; 10.3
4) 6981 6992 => 0.2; 10.3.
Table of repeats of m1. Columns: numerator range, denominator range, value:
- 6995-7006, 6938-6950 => 1.00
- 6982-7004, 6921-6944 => 0.99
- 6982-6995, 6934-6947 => 0.99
